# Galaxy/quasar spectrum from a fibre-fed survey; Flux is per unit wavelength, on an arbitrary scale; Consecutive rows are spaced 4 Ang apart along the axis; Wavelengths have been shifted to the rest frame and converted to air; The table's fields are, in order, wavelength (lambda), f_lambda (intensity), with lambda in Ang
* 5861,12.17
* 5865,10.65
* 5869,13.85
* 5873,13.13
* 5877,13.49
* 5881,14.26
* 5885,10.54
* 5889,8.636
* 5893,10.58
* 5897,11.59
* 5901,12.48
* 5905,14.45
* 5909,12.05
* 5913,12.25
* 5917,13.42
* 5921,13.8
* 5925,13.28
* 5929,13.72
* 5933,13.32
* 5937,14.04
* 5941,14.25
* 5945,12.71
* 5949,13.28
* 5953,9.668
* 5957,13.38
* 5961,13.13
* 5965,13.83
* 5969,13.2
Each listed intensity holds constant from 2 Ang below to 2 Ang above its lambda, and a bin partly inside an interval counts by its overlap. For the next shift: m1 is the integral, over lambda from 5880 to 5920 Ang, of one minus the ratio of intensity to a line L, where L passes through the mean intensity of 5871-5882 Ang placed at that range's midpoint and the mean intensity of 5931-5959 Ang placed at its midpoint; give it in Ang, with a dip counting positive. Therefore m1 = 4.0 Ang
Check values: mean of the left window 13.6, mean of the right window 12.9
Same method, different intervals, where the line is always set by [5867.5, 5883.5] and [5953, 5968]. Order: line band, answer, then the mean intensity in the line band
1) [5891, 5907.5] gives 1.39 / 12.3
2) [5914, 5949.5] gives -0.98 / 13.5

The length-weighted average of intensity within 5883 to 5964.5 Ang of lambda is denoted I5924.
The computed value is 12.6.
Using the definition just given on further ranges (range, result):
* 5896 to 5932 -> 13.1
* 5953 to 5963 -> 12.5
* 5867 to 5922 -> 12.4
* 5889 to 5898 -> 10.5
